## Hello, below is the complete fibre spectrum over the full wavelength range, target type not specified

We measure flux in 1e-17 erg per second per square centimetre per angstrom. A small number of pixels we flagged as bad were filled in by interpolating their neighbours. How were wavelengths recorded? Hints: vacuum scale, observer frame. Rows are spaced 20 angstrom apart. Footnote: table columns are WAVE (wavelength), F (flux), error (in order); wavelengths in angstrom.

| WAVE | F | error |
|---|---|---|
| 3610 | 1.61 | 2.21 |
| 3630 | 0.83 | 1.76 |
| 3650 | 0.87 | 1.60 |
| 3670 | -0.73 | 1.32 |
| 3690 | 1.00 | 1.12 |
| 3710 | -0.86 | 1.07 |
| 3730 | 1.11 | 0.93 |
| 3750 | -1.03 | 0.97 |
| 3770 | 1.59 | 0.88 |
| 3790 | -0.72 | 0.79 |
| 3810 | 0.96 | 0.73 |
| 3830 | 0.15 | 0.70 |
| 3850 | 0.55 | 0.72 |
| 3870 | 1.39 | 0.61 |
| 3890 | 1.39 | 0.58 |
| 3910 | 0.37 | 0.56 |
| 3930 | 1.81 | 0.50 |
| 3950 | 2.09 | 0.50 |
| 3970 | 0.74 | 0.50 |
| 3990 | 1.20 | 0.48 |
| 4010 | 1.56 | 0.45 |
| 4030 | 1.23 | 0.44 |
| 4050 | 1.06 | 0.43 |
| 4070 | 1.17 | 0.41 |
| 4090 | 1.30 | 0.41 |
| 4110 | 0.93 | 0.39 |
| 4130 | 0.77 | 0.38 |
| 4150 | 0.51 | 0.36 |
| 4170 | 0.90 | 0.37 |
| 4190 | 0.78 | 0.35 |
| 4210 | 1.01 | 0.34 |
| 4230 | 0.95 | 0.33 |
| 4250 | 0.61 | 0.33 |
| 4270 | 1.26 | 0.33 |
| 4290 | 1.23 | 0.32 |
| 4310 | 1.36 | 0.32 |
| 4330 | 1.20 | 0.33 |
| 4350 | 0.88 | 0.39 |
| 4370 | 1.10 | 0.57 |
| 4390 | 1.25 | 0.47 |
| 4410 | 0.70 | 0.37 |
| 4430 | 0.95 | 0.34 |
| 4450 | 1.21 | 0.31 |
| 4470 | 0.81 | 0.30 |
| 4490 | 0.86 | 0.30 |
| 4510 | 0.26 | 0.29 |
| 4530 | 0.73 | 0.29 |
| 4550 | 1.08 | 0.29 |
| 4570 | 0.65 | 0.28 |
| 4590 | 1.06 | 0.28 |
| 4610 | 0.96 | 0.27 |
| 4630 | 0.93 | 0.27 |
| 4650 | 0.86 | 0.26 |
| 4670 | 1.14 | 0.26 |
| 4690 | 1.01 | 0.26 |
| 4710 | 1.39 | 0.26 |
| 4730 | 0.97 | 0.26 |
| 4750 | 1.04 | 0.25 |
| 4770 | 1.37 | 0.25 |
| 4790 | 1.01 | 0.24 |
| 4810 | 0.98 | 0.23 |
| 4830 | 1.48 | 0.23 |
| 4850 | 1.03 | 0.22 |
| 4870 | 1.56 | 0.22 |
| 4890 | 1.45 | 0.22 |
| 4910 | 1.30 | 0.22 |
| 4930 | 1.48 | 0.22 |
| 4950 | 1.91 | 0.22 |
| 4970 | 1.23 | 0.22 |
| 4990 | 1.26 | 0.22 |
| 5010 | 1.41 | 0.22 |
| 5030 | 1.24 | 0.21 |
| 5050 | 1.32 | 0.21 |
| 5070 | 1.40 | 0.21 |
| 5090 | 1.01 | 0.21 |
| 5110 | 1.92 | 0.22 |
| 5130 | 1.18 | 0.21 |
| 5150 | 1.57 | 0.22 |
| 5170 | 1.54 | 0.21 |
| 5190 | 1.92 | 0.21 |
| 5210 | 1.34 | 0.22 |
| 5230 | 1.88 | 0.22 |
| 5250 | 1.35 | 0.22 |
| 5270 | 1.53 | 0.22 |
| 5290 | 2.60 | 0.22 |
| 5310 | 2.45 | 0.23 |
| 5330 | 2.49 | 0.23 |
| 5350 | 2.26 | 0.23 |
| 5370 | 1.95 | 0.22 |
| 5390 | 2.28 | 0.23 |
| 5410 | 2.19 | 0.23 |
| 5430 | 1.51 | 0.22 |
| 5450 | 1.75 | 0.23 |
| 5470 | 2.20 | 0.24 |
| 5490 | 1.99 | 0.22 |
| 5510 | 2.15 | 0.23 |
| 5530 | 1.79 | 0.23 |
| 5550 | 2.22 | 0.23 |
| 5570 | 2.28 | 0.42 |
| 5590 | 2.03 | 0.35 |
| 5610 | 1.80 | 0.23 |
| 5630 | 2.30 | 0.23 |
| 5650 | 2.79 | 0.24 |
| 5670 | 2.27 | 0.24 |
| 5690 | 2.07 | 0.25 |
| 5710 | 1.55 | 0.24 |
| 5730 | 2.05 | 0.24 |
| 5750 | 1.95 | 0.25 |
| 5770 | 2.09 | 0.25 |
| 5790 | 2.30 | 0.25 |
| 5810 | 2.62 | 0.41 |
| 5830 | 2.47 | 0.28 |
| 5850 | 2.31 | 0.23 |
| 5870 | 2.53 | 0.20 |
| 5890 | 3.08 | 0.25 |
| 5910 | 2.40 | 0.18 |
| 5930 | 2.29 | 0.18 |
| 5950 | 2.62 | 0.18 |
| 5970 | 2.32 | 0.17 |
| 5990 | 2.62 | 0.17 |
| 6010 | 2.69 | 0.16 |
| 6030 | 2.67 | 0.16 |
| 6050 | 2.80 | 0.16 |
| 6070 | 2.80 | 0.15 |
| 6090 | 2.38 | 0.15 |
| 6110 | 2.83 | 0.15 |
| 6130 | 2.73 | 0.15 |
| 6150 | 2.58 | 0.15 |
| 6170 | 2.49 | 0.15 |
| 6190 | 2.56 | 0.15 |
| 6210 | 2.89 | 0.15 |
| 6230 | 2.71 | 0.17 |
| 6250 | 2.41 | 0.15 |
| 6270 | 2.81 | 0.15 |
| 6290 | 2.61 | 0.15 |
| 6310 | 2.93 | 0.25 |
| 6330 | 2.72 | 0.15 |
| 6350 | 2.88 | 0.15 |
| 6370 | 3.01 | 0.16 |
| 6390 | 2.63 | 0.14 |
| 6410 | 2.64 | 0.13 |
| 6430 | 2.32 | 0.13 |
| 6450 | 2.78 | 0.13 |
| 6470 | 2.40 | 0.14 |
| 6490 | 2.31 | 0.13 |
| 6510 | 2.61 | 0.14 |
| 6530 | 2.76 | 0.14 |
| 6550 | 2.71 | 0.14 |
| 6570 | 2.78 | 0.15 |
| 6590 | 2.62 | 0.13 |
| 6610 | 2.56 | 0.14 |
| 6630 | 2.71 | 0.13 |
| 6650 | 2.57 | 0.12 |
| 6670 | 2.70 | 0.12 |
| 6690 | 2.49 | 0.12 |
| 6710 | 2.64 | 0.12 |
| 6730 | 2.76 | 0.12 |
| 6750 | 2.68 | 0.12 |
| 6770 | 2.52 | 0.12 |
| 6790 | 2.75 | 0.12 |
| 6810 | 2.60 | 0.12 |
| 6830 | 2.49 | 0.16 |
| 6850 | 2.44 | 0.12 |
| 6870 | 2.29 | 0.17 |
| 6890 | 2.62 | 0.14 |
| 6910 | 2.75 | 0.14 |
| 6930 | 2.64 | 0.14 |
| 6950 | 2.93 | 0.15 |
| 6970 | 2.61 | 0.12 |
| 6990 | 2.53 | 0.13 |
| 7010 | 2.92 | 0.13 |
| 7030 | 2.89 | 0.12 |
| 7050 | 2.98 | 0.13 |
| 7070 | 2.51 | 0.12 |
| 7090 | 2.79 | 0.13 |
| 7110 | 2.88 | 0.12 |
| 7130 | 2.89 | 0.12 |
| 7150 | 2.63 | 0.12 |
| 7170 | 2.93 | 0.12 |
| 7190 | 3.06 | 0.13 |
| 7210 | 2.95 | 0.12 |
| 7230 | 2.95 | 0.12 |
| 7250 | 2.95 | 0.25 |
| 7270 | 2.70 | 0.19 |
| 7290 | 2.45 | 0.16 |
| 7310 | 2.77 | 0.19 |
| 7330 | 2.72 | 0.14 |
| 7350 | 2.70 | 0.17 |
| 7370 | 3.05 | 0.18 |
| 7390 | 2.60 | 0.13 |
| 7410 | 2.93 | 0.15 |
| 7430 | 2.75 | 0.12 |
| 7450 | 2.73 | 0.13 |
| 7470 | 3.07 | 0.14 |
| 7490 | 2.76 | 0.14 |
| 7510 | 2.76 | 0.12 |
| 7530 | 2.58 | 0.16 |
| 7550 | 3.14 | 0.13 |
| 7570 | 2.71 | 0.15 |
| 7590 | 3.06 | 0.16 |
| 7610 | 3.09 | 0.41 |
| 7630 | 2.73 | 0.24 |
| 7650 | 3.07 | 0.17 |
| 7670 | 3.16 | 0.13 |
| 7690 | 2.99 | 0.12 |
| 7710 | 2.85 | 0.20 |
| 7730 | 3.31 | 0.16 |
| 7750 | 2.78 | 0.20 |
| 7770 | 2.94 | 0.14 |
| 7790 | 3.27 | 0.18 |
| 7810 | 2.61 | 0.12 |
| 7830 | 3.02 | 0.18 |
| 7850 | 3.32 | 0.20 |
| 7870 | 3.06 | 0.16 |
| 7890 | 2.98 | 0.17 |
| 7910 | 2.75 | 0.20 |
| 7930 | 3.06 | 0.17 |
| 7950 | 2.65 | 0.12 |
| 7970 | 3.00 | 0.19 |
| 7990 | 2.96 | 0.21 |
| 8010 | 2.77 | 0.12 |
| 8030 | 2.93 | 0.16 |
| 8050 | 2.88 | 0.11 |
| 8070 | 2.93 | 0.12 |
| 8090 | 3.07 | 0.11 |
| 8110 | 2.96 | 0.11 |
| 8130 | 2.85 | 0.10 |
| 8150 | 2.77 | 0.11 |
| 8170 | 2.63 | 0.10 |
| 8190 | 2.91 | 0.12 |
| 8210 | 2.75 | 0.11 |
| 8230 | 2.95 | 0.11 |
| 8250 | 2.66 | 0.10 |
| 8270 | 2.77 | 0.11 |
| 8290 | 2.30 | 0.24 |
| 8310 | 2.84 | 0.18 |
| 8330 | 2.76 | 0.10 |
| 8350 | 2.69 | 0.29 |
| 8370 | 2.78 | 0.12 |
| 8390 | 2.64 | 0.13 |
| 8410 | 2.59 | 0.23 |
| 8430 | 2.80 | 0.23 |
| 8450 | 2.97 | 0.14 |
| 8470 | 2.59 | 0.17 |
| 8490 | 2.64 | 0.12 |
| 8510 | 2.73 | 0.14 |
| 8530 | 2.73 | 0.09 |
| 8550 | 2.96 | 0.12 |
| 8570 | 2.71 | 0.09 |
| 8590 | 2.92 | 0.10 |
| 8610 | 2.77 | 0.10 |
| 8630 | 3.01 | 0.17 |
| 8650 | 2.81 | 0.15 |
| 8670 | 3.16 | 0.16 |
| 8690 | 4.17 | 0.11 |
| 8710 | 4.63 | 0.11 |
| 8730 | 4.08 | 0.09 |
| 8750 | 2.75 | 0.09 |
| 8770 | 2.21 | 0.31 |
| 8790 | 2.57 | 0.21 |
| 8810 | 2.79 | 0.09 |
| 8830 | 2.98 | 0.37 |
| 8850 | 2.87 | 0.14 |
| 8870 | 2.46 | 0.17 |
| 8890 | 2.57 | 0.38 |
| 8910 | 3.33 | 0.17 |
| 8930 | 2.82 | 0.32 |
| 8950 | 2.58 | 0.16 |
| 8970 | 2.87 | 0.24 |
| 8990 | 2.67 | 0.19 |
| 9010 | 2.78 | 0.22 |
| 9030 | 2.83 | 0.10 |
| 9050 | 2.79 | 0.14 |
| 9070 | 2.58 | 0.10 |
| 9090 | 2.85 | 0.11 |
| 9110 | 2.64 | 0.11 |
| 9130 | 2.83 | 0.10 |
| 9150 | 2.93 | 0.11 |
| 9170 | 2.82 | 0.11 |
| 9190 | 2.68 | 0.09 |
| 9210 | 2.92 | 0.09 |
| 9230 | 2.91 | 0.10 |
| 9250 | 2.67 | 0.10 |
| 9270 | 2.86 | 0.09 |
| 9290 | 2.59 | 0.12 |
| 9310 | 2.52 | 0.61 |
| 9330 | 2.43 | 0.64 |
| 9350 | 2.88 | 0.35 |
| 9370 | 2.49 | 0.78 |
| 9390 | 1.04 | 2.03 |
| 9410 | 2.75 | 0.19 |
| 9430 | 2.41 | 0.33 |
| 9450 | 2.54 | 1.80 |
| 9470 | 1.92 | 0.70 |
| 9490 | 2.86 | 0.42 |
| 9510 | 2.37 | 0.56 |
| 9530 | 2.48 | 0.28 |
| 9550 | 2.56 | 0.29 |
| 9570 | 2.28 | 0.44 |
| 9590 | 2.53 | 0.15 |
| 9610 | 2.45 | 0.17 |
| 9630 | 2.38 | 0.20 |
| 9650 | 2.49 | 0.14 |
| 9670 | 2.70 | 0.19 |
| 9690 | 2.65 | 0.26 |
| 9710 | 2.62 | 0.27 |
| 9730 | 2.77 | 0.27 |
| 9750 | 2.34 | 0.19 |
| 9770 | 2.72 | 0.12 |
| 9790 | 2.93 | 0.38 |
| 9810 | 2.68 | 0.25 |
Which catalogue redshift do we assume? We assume 0.325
